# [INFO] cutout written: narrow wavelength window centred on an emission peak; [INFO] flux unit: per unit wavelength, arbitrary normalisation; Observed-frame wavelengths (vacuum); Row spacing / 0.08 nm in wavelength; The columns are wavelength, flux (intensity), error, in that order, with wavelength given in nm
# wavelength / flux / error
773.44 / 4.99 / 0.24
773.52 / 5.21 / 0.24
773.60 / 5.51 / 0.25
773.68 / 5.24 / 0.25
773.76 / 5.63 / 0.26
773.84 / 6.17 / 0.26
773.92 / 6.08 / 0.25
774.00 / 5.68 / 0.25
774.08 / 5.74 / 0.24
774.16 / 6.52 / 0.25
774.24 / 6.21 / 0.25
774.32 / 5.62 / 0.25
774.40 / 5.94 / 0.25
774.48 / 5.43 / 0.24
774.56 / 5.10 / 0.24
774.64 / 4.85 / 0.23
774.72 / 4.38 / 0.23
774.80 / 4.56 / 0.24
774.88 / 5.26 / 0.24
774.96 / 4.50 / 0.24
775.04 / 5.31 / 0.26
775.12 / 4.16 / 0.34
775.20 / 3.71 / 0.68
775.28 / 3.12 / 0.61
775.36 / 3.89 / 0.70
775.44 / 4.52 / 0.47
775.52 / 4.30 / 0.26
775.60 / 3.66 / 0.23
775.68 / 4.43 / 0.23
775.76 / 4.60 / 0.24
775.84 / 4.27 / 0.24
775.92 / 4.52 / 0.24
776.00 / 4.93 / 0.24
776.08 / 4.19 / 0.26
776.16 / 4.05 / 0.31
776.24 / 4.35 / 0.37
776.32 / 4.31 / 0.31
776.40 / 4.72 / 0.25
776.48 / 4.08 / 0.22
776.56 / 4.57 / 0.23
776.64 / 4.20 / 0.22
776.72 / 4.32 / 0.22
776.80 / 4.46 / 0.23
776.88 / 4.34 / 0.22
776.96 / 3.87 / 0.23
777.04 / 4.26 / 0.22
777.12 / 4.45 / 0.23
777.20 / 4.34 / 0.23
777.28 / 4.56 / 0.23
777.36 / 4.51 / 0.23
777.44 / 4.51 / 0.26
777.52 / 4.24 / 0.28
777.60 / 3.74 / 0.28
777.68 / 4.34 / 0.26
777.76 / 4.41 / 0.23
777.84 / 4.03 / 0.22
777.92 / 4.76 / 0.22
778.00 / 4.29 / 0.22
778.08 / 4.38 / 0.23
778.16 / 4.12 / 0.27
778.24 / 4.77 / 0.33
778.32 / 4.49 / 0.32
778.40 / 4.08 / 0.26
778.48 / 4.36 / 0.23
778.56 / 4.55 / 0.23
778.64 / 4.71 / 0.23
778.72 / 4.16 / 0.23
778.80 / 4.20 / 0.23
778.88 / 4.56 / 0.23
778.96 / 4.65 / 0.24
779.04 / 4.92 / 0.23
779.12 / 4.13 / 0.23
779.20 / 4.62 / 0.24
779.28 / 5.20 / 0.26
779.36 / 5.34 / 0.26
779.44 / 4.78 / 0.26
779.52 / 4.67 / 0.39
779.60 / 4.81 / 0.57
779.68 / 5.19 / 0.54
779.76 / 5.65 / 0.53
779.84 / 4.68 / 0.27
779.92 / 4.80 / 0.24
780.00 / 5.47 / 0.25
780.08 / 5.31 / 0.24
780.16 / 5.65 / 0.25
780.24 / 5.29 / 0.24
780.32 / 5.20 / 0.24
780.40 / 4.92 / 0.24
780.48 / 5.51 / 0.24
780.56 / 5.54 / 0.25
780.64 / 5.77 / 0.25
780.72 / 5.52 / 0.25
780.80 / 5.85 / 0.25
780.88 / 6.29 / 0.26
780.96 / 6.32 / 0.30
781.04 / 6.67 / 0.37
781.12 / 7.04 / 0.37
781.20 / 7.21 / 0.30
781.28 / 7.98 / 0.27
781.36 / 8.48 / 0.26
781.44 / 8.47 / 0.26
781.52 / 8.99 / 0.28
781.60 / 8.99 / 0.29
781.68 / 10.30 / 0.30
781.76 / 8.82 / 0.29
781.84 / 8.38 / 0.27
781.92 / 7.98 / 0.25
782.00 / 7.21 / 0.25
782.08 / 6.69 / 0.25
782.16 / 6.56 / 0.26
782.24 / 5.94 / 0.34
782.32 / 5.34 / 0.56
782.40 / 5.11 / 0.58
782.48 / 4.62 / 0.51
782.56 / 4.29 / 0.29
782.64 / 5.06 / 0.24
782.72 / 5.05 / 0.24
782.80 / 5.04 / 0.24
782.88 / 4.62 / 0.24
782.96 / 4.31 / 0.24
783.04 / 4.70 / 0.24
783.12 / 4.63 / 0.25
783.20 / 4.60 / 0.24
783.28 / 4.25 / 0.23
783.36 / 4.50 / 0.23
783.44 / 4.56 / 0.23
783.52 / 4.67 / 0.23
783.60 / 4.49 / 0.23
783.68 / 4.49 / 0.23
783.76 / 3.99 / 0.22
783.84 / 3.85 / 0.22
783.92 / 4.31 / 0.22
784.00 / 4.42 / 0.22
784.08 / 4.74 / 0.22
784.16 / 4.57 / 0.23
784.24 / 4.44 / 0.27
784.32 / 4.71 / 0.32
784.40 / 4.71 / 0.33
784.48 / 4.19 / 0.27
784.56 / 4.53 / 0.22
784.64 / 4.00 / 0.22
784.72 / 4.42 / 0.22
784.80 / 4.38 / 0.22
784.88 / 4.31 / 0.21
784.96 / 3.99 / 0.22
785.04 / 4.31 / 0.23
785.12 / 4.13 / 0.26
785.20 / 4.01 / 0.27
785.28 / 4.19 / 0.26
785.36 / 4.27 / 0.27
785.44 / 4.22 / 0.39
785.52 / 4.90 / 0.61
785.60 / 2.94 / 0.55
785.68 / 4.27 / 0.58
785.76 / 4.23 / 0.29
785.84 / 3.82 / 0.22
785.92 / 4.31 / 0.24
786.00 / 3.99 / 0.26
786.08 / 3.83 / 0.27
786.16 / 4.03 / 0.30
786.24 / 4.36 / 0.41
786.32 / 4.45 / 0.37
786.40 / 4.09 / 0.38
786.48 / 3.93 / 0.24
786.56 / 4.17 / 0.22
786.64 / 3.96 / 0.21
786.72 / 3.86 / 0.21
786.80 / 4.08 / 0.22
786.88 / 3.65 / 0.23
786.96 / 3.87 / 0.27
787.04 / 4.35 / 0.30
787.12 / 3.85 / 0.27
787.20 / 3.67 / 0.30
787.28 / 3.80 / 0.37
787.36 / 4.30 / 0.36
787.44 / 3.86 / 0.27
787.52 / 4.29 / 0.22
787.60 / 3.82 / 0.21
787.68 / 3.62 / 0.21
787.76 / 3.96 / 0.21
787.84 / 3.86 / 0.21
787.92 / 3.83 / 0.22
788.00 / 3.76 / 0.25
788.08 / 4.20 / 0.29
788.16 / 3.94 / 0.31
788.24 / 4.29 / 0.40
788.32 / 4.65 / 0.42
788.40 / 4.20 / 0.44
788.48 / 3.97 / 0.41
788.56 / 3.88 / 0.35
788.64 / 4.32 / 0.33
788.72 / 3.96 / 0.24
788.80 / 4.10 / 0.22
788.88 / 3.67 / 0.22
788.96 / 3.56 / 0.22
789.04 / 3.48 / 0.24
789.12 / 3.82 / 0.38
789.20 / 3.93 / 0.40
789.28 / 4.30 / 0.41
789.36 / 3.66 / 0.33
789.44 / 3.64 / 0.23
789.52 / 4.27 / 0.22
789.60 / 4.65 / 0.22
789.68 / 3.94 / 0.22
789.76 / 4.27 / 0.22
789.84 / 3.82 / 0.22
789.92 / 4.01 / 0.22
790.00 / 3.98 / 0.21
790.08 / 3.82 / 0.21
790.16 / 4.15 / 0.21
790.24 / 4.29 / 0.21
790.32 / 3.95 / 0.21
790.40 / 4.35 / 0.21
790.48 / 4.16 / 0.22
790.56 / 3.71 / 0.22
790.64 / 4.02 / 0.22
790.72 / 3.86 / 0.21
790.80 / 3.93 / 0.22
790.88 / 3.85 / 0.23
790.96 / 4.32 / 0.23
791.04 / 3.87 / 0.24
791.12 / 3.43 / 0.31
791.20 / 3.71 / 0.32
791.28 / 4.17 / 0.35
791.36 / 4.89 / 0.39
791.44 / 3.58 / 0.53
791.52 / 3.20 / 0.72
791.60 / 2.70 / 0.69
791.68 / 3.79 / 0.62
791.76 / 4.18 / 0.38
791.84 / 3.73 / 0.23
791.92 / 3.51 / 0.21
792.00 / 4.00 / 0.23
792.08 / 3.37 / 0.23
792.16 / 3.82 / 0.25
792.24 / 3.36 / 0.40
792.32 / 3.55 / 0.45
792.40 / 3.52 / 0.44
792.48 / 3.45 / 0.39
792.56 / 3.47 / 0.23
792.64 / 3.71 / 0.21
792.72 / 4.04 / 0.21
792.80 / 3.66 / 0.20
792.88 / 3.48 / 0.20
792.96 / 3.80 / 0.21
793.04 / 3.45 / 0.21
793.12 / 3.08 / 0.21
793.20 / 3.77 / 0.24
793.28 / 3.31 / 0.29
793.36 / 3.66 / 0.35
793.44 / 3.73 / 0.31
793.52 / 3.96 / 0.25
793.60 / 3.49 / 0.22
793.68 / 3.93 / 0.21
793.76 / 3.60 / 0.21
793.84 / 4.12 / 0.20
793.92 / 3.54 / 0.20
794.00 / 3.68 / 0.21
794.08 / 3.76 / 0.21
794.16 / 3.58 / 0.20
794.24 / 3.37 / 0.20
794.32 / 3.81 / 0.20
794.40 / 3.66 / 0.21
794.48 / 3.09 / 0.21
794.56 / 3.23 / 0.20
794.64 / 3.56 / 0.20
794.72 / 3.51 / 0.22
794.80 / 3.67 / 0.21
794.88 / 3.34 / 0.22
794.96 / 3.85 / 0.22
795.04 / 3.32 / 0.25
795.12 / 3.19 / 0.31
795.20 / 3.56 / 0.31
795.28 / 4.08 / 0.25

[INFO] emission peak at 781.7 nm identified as [O III]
